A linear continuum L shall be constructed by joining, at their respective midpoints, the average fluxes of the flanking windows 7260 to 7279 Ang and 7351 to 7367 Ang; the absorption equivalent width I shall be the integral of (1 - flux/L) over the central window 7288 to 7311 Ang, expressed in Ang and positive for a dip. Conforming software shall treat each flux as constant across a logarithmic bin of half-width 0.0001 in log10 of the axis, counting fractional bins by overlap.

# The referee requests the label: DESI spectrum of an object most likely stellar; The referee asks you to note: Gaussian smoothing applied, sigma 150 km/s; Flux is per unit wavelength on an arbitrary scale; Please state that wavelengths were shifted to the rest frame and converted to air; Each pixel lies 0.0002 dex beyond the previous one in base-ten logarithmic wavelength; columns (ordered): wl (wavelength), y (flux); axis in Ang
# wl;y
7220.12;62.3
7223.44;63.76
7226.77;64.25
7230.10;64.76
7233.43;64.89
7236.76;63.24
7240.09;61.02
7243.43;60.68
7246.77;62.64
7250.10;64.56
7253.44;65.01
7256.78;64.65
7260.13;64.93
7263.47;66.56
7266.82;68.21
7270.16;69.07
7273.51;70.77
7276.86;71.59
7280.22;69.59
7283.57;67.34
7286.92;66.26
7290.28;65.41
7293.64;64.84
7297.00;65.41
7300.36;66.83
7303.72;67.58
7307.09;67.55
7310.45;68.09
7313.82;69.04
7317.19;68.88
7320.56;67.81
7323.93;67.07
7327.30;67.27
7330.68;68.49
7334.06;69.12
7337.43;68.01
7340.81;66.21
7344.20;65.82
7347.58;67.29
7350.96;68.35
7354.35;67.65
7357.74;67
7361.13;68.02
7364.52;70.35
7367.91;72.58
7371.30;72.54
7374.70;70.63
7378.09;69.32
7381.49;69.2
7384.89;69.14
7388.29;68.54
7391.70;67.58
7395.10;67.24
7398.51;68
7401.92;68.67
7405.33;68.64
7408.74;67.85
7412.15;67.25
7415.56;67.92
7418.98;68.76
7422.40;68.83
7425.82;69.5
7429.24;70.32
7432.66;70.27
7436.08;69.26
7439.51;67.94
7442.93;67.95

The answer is 0.8 Ang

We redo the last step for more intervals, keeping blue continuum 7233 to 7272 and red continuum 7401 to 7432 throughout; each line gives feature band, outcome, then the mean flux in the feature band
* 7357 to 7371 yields -0.5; 70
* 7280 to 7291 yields -0.3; 67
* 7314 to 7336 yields -0.6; 68.2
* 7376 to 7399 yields -0.2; 68.5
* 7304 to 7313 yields -0.3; 67.9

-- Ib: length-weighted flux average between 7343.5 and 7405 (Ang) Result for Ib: 68.8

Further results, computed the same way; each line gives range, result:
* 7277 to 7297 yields 66.9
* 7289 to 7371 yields 67.8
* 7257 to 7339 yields 67.7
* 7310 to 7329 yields 68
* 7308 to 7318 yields 68.6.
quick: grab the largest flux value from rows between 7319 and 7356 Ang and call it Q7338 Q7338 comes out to 69.12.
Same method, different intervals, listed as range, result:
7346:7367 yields 70.35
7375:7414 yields 69.32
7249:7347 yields 71.59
